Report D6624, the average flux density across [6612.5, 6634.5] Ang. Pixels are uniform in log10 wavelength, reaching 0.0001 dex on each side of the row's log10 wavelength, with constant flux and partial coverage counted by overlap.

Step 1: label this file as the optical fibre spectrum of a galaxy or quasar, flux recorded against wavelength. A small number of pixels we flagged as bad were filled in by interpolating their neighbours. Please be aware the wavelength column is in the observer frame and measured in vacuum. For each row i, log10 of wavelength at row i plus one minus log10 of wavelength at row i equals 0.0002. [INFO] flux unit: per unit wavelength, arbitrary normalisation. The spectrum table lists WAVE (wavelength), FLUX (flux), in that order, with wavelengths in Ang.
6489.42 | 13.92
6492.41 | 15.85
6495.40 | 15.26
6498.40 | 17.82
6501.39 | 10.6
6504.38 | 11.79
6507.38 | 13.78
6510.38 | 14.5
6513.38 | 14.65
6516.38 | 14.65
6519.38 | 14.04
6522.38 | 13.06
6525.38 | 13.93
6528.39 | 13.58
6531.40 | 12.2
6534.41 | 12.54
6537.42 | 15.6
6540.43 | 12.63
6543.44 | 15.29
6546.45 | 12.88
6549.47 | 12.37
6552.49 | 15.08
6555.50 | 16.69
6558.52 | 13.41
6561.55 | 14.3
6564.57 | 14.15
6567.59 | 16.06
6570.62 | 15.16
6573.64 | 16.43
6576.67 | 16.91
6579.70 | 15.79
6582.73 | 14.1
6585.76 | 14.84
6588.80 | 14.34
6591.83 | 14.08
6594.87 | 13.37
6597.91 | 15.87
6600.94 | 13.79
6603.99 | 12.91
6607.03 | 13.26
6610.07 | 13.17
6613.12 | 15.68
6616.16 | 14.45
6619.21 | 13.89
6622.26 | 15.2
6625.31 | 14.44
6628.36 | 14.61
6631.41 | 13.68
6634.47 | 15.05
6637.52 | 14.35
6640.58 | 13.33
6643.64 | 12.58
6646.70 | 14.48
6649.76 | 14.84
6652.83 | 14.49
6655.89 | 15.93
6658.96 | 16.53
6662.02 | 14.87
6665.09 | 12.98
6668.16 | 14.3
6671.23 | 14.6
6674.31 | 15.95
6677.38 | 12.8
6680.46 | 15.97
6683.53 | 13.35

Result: 14.6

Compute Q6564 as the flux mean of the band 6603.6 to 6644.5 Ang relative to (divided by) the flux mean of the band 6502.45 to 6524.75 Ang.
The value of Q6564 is 1.0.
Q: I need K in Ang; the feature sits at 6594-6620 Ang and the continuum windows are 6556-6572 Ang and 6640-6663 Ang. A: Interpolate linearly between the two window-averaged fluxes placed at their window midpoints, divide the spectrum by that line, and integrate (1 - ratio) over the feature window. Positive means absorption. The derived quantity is 1.1 Ang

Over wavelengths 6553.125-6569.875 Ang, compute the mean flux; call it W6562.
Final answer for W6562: 14.9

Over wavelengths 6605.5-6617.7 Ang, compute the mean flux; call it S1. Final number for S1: 14.1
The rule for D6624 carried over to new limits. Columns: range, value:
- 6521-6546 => 13.6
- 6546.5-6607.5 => 14.6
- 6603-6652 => 14.1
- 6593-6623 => 14.1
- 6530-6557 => 13.9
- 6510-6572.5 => 14.1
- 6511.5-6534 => 13.7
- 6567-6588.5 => 15.5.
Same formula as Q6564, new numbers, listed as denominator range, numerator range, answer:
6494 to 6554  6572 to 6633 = 1.05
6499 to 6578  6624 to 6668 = 1.02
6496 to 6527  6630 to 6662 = 1.05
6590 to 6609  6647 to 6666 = 1.08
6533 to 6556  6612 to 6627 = 1.05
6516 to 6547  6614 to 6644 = 1.04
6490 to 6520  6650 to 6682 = 1.04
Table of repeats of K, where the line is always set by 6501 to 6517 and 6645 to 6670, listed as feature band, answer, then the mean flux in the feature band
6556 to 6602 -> -2.7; 14.9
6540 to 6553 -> 0.1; 13.6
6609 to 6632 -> 0.0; 14.4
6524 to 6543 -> 0.2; 13.5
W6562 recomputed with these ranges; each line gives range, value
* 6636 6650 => 13.8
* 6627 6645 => 13.9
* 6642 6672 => 14.6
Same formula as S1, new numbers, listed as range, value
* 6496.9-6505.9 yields 13.4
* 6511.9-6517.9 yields 14.7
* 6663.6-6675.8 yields 14.5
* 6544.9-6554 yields 13.5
